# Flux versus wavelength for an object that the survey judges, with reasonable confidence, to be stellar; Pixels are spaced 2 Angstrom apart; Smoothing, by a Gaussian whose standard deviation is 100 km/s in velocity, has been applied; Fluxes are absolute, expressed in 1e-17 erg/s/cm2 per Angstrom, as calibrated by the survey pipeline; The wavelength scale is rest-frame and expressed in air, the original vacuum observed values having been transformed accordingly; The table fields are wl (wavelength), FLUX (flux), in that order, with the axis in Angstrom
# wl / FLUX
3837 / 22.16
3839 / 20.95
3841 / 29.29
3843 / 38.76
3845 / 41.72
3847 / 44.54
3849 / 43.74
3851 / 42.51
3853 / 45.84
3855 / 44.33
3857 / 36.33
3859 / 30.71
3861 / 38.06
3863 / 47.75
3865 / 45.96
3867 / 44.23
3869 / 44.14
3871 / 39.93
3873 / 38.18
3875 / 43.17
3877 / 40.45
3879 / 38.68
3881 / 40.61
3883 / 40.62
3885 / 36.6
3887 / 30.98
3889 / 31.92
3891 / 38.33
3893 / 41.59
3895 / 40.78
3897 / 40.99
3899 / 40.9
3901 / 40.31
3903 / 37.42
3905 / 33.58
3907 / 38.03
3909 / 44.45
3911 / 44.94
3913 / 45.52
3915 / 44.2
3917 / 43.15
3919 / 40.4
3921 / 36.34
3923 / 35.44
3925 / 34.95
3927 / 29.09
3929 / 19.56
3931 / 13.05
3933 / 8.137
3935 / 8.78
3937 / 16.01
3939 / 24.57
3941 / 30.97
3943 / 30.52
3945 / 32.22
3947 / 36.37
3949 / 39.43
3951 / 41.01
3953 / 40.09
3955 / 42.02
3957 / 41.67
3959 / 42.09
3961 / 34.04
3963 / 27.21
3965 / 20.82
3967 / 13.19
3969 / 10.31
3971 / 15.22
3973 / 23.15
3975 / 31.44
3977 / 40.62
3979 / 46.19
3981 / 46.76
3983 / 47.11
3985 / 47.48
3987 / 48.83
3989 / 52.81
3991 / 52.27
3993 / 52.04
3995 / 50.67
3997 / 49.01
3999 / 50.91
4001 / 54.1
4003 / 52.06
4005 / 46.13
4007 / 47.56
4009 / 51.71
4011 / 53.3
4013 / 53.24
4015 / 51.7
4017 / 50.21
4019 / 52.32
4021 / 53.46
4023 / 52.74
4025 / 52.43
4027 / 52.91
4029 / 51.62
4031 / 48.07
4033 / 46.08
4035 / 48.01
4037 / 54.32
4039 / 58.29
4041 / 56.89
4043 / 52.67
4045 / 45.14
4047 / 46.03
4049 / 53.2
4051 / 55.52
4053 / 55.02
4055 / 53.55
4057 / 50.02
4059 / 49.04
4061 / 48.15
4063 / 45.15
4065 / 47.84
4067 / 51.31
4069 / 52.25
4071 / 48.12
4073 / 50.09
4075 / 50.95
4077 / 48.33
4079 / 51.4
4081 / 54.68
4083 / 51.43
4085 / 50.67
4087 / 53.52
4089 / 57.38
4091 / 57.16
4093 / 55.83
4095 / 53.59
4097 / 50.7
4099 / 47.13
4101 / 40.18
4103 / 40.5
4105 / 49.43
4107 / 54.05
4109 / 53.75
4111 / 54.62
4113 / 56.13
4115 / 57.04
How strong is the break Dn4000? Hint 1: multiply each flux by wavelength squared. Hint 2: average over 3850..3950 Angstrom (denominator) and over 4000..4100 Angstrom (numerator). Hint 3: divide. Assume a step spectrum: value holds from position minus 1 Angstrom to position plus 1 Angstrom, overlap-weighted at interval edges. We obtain 1.54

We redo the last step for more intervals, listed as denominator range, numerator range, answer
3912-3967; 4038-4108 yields 1.73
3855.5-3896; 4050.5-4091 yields 1.43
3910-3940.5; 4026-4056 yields 1.86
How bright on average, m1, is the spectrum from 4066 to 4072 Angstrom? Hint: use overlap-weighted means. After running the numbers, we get 50.6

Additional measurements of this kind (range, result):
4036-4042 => 56.5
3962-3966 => 24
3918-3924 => 37.4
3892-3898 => 41.1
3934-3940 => 16.5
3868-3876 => 41.4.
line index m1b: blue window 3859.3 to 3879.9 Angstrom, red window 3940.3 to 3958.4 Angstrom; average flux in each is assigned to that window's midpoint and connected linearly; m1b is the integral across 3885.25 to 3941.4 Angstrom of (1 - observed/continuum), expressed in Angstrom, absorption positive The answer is 8.6 Angstrom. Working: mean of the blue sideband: 41.7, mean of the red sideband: 37.4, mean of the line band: 33.4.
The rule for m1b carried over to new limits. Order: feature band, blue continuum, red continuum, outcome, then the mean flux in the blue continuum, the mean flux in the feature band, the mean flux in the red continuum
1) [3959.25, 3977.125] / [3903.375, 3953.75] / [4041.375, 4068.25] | 6.6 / 32.5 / 23.9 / 50.4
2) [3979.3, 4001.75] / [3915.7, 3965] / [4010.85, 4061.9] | -4.4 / 31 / 50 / 51.7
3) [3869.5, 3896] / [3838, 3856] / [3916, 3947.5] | -3.6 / 39.1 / 38.7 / 27.3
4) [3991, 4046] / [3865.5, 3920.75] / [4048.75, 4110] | -4.7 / 40.2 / 51.4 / 50.9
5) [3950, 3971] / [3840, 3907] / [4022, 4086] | 6.8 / 39.8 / 30.5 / 51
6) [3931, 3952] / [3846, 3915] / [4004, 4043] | 8.9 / 40.5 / 26.1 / 51.7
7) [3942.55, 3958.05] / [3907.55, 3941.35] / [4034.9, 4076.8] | -1.6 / 30.7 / 38.2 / 51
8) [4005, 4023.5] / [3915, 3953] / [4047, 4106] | -4.5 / 29.6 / 51.5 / 50.7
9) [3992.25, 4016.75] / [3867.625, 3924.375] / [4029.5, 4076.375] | -1.9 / 39.7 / 51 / 50.7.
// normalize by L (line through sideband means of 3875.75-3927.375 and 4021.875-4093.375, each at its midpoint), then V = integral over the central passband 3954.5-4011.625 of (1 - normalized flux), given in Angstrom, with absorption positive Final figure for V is 6.0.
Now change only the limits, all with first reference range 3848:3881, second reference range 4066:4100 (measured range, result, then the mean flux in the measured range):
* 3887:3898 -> 1.2 Angstrom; 38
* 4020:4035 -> -0.5 Angstrom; 50.8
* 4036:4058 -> -1.1 Angstrom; 52.8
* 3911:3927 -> 1.6 Angstrom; 39.6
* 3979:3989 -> -0.1 Angstrom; 47.9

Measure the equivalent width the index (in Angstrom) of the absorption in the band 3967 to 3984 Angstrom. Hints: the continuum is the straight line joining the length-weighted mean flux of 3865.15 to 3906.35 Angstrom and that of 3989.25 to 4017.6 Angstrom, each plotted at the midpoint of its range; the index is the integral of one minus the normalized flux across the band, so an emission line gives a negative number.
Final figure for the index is 6.0 Angstrom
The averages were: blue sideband 39.3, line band 31.5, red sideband 51.1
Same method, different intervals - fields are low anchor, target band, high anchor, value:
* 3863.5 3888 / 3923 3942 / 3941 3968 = 7.6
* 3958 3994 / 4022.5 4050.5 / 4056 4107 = -4.5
